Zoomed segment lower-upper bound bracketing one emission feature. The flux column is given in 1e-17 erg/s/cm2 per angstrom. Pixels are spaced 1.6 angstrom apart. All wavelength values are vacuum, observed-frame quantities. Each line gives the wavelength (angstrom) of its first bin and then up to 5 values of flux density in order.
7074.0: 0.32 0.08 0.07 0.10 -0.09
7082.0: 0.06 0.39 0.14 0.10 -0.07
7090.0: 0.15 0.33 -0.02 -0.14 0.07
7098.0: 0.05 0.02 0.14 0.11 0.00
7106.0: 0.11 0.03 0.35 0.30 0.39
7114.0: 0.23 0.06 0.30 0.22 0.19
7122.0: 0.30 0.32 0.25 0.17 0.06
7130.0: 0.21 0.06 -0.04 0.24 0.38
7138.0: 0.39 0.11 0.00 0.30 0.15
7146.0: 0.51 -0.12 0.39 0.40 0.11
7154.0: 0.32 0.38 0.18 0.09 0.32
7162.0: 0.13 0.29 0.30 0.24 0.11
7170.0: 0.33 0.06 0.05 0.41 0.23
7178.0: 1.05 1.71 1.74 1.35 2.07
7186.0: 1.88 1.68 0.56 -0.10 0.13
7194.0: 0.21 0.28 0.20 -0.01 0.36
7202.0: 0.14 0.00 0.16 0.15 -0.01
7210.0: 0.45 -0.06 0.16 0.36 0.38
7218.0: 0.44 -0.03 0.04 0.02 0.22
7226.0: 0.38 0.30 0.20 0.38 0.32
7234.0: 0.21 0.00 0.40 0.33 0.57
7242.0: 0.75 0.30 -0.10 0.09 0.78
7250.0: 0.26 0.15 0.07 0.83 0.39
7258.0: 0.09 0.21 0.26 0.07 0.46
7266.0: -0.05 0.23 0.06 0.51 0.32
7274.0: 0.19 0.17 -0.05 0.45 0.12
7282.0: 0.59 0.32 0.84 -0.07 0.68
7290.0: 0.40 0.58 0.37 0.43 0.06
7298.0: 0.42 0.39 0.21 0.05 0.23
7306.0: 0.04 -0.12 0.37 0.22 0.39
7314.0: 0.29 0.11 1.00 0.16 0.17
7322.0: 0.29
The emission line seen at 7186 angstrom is [O II] 3727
